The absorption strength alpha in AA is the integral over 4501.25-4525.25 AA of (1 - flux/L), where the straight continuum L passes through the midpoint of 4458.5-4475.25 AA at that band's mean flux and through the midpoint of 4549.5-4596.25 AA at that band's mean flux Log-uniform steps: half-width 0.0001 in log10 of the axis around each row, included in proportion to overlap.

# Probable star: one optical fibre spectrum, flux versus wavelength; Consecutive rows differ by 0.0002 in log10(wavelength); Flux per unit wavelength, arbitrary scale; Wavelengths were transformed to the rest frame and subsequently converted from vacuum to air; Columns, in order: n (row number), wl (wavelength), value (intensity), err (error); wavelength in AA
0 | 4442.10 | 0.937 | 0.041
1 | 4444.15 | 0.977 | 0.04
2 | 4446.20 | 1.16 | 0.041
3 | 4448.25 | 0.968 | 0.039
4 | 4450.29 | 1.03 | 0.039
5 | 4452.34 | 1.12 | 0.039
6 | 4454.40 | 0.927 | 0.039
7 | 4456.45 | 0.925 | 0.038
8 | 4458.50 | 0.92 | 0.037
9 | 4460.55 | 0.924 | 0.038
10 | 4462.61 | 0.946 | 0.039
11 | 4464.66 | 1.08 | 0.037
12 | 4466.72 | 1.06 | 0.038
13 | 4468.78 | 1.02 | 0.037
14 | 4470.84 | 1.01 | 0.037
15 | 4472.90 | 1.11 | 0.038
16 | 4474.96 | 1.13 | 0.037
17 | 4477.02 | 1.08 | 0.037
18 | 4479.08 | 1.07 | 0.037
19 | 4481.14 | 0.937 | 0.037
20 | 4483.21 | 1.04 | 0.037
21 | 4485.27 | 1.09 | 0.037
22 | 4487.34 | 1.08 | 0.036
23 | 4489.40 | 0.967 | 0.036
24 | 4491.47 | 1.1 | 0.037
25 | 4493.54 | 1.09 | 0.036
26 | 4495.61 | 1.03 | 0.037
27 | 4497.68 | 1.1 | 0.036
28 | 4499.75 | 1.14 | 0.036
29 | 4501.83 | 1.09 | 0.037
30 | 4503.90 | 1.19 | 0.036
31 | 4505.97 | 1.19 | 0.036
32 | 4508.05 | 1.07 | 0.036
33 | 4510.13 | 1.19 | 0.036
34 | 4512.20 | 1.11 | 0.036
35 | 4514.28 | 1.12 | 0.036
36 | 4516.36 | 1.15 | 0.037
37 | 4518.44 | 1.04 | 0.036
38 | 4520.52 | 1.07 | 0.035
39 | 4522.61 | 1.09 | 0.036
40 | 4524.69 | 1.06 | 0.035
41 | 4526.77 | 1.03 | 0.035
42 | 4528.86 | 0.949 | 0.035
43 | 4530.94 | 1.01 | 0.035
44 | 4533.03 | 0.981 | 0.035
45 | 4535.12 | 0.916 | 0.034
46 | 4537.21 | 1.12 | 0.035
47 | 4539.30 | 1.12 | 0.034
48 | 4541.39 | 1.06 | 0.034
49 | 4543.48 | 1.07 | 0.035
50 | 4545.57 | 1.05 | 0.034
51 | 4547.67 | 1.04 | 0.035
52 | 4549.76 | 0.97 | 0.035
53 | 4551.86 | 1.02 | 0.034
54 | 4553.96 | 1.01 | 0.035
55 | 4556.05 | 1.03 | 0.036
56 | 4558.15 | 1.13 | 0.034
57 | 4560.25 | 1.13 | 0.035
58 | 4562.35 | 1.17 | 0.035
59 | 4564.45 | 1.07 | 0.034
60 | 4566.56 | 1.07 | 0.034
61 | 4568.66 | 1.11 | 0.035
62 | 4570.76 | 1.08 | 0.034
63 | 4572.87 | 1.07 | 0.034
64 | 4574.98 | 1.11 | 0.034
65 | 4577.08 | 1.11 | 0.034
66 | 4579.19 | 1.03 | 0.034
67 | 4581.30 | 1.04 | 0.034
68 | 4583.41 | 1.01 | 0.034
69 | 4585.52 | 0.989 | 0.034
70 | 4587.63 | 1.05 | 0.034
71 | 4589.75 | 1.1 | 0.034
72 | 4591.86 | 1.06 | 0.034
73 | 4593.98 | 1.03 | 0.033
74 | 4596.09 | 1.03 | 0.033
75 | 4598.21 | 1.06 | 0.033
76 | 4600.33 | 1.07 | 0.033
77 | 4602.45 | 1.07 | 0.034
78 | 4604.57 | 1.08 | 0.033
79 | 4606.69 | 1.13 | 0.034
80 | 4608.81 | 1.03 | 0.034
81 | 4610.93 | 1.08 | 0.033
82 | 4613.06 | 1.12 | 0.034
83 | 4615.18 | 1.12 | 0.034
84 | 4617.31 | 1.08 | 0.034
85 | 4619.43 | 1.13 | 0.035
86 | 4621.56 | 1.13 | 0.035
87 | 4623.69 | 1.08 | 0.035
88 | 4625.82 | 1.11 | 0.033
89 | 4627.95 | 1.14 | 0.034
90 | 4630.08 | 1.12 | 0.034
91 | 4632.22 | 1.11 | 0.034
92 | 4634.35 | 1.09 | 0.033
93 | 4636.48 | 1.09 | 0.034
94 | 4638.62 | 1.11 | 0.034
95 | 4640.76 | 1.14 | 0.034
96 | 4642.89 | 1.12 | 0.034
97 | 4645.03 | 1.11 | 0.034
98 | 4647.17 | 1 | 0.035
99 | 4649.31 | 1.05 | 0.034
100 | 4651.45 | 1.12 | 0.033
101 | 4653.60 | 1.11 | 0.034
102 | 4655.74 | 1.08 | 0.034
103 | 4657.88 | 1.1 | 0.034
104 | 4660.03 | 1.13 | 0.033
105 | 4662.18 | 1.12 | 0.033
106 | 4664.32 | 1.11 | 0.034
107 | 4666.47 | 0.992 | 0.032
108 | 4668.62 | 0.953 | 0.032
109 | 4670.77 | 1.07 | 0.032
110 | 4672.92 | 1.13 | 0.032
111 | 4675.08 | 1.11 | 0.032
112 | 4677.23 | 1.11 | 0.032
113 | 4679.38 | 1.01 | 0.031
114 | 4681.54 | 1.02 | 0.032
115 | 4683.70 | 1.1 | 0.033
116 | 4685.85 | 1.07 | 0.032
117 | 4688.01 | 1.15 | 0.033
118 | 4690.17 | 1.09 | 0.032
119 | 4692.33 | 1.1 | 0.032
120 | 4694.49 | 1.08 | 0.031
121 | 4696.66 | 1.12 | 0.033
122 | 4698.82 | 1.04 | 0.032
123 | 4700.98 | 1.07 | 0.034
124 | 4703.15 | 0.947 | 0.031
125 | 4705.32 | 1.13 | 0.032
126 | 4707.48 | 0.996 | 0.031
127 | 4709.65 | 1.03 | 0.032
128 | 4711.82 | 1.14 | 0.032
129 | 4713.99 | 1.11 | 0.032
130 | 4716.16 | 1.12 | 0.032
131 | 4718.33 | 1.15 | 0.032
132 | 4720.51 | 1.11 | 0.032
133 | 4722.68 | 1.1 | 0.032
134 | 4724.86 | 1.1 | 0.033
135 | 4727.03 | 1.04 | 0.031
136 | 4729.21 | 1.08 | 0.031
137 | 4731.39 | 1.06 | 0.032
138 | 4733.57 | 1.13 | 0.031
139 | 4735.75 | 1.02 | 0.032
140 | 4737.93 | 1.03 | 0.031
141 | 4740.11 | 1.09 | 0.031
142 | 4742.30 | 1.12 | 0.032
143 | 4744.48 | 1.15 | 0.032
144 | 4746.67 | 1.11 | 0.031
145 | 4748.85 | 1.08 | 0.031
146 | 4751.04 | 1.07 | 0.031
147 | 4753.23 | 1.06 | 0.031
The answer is -1.7 AA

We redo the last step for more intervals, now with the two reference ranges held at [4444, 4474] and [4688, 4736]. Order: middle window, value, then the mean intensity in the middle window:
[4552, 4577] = -1.1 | 1.09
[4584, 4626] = -0.9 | 1.08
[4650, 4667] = -0.5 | 1.1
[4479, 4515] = -2.3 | 1.09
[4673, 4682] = 0.0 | 1.07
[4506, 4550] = -1.3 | 1.06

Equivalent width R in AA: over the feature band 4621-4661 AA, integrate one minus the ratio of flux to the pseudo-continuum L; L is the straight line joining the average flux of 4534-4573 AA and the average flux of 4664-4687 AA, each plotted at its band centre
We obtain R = -1.5 AA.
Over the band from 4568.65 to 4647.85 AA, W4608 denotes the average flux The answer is 1.08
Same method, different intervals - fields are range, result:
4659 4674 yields 1.07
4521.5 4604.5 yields 1.05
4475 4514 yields 1.09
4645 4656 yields 1.08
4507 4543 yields 1.06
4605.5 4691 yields 1.09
